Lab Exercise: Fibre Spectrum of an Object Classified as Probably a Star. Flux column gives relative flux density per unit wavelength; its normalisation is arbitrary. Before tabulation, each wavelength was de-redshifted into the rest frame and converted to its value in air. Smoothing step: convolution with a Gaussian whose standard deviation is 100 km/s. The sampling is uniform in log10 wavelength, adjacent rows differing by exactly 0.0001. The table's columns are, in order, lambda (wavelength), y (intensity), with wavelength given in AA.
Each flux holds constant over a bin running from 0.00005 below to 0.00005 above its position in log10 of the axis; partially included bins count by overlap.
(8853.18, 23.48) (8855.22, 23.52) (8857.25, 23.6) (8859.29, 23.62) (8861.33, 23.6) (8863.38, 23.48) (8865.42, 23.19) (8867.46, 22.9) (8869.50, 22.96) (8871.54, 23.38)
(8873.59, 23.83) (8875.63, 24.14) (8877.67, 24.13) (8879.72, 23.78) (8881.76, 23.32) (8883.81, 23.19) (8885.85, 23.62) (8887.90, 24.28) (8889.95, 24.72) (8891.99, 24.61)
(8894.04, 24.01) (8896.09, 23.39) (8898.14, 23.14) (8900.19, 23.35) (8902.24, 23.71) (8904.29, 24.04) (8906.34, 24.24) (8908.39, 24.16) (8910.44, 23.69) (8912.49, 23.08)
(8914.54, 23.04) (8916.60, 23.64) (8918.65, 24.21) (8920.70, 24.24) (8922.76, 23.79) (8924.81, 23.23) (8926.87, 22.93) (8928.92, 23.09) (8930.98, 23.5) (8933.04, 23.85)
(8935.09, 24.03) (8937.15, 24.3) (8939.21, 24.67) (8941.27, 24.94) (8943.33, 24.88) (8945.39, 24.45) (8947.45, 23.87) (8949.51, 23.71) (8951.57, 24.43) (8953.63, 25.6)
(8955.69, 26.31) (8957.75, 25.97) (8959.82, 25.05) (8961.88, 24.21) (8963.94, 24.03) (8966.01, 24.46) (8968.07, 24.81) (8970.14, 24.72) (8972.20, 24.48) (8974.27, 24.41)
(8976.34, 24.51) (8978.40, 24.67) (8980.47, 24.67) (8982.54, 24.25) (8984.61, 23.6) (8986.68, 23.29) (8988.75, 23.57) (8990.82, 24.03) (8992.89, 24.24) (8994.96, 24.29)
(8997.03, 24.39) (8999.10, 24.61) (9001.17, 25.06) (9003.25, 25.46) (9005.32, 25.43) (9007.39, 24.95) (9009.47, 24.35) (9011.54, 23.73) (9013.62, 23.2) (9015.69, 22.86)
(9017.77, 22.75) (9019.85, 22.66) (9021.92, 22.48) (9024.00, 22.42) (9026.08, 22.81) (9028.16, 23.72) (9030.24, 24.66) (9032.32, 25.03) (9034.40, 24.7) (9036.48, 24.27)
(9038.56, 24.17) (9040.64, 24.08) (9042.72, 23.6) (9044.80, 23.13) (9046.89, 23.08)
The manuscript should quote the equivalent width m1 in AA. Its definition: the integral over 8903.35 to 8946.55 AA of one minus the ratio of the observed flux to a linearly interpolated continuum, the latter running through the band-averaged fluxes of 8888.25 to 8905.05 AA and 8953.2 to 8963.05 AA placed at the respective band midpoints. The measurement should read 1.2 AA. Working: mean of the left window 23.9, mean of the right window 25.4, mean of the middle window 23.9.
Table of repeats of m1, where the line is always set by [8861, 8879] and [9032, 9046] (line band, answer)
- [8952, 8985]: -1.3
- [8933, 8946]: -0.4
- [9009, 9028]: 0.8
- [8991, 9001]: -0.2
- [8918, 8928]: 0.0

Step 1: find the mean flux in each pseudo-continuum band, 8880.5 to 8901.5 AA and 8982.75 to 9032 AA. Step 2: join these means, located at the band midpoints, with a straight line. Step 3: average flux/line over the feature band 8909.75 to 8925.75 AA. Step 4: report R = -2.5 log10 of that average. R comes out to 0.01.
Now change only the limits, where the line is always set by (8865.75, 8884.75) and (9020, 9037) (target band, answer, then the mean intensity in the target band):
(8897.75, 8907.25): -0.009 mag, 23.7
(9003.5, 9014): -0.037 mag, 24.5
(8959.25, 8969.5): -0.040 mag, 24.5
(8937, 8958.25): -0.055 mag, 24.8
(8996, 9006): -0.059 mag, 25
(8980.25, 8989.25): -0.008 mag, 23.8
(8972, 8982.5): -0.040 mag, 24.5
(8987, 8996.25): -0.016 mag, 24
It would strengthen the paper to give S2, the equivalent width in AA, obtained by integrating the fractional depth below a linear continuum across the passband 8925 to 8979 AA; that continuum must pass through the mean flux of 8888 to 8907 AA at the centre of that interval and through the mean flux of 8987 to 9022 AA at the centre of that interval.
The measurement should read -1.0 AA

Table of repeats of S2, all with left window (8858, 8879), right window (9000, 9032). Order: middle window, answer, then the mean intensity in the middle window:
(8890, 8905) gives -0.1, 23.8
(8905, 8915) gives 0.0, 23.7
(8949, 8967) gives -0.9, 24.9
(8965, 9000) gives -0.8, 24.3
